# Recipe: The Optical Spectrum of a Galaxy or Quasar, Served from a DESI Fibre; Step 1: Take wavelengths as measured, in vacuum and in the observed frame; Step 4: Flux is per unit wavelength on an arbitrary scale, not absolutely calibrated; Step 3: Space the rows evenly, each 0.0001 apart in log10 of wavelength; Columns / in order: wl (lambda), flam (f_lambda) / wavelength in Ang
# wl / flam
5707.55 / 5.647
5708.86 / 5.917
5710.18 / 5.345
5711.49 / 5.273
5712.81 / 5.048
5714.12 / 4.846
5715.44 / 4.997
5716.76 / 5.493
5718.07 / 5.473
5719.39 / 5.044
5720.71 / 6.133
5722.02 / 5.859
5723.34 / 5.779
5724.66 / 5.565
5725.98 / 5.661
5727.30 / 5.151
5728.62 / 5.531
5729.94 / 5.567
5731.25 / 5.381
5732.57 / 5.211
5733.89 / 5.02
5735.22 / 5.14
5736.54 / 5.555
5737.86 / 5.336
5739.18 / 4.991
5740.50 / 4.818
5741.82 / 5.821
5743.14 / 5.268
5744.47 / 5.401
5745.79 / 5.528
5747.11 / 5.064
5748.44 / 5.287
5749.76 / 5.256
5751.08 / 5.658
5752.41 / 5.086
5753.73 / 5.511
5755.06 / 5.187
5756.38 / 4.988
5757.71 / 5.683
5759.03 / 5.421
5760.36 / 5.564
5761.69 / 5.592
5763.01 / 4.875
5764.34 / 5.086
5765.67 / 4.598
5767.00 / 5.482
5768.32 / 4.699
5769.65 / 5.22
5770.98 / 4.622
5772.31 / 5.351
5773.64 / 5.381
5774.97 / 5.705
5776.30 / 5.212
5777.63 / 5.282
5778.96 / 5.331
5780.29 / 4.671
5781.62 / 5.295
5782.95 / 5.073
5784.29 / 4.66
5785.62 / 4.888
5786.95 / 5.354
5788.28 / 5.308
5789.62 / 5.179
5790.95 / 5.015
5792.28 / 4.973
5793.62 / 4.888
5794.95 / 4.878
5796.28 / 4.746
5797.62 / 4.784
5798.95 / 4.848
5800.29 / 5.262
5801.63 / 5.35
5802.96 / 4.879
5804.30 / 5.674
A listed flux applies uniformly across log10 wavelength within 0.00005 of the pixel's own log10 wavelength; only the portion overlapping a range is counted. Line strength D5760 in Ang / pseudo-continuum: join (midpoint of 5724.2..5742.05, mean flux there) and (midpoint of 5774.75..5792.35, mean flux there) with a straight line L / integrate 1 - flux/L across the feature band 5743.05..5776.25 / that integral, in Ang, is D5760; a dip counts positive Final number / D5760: -0.2 Ang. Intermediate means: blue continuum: 5.33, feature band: 5.26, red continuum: 5.13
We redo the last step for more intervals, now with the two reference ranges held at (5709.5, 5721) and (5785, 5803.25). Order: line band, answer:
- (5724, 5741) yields -0.3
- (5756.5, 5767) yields -0.3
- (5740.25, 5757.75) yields -0.5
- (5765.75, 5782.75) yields -0.3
